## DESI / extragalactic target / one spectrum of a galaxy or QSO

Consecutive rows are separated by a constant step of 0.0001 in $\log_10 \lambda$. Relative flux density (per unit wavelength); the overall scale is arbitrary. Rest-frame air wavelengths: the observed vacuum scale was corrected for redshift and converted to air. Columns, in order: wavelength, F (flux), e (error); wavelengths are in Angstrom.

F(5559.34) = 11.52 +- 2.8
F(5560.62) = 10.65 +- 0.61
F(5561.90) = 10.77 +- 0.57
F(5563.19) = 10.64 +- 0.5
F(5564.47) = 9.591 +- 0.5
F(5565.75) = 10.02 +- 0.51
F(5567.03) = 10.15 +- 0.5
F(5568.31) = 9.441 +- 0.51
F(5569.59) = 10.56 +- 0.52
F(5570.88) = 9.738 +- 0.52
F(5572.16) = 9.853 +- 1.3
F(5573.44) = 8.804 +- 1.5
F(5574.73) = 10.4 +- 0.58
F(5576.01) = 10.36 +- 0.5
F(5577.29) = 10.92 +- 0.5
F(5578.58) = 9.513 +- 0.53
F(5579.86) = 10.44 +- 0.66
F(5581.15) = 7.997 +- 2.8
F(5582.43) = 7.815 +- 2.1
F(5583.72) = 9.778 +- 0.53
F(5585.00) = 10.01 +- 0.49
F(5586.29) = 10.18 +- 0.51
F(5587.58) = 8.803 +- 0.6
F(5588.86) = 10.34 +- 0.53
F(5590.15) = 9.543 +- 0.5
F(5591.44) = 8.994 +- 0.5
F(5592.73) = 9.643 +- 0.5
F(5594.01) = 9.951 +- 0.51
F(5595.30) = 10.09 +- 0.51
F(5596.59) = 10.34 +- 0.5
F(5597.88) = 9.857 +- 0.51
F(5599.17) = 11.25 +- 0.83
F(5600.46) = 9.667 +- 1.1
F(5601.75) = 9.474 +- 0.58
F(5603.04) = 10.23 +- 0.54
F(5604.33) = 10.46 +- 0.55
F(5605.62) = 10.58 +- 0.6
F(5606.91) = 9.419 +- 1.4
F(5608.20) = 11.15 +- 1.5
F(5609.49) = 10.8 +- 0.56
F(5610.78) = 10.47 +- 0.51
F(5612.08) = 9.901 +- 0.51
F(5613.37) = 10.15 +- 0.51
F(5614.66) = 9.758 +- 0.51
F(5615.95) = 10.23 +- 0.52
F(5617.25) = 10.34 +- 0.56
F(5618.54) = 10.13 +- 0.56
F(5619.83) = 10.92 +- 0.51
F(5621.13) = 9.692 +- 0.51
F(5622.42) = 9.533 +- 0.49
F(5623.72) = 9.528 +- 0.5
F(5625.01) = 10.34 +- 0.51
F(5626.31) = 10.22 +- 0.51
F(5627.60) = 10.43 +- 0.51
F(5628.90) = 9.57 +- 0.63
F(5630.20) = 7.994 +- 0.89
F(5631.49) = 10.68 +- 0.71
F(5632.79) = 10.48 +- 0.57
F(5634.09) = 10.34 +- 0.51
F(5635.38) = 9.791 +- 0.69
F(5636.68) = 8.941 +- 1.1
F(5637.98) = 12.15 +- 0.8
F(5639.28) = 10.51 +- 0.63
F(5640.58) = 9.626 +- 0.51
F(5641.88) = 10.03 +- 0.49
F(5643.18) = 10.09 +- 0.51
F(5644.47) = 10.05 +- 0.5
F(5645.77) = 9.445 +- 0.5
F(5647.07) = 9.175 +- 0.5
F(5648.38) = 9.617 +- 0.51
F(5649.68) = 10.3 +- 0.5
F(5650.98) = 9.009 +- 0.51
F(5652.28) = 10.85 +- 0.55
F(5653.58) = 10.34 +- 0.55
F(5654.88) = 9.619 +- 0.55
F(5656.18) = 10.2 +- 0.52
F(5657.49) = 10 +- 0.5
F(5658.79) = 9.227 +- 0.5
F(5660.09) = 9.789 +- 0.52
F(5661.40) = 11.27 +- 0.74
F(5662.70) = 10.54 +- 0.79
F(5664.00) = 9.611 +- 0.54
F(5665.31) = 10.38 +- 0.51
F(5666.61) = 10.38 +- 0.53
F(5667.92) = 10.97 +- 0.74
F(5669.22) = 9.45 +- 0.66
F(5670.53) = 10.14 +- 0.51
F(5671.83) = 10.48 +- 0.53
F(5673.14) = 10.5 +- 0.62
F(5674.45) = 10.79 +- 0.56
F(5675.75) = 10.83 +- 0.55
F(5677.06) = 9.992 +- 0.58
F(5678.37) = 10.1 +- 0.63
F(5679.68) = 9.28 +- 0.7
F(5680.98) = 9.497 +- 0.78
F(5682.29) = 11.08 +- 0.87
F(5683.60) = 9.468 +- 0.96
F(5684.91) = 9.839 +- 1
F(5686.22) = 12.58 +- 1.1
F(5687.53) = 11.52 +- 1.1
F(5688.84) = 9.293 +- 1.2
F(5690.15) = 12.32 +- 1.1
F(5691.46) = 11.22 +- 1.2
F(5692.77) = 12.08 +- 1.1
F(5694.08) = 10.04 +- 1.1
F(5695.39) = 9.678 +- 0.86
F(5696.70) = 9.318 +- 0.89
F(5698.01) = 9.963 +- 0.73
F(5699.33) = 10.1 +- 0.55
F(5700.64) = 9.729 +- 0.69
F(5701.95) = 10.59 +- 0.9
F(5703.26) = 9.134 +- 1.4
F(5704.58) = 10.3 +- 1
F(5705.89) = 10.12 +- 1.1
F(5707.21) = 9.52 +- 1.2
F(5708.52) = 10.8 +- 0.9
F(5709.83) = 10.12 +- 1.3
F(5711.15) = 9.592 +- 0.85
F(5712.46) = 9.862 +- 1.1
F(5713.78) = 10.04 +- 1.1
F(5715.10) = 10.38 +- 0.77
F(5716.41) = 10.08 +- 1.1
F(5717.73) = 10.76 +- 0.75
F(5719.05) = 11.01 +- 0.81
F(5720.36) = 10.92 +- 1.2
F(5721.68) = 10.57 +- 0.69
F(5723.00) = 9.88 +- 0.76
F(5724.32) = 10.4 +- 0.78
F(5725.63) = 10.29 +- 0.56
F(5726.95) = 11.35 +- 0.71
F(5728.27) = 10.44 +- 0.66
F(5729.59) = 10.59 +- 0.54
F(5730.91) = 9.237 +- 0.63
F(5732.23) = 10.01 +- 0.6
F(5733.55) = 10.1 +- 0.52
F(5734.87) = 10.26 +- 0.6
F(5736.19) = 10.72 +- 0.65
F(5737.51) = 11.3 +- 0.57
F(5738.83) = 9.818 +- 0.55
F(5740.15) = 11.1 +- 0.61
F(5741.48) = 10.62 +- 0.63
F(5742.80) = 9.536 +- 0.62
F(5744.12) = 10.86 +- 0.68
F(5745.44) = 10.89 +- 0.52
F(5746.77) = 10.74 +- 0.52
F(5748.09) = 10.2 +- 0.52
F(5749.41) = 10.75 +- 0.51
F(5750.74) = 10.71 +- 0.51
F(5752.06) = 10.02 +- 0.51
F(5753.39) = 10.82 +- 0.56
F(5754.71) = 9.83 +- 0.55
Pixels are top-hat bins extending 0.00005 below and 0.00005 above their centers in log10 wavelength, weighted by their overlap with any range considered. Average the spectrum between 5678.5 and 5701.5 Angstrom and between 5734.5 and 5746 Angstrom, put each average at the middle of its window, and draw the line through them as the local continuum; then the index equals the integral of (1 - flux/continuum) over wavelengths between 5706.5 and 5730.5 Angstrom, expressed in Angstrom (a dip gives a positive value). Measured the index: 0.3 Angstrom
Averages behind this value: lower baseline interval 10.4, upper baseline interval 10.6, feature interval 10.4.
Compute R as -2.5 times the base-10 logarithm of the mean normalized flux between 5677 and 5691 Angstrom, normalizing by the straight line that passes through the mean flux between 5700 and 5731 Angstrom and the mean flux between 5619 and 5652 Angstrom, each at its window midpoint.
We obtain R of -0.04 mag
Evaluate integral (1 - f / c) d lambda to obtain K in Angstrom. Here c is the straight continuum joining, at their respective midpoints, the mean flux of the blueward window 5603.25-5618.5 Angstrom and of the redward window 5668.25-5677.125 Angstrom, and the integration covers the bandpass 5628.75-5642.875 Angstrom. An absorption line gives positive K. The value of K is 0.40 Angstrom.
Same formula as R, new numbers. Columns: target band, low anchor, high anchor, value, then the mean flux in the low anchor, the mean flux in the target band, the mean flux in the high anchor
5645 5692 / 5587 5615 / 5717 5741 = 0.00 mag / 10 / 10.2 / 10.5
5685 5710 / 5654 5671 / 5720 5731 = -0.01 mag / 10.1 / 10.4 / 10.5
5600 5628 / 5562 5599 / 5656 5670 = -0.02 mag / 9.81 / 10.2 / 10.2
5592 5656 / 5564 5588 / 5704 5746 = -0.02 mag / 9.71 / 10.1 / 10.4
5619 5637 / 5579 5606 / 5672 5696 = 0.02 mag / 9.77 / 9.91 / 10.6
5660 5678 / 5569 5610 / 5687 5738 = -0.02 mag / 9.9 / 10.4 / 10.3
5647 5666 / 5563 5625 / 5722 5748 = 0.02 mag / 9.95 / 10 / 10.4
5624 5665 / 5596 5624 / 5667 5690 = 0.03 mag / 10.2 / 10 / 10.4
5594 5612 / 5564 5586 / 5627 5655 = -0.05 mag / 9.74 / 10.3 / 9.96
